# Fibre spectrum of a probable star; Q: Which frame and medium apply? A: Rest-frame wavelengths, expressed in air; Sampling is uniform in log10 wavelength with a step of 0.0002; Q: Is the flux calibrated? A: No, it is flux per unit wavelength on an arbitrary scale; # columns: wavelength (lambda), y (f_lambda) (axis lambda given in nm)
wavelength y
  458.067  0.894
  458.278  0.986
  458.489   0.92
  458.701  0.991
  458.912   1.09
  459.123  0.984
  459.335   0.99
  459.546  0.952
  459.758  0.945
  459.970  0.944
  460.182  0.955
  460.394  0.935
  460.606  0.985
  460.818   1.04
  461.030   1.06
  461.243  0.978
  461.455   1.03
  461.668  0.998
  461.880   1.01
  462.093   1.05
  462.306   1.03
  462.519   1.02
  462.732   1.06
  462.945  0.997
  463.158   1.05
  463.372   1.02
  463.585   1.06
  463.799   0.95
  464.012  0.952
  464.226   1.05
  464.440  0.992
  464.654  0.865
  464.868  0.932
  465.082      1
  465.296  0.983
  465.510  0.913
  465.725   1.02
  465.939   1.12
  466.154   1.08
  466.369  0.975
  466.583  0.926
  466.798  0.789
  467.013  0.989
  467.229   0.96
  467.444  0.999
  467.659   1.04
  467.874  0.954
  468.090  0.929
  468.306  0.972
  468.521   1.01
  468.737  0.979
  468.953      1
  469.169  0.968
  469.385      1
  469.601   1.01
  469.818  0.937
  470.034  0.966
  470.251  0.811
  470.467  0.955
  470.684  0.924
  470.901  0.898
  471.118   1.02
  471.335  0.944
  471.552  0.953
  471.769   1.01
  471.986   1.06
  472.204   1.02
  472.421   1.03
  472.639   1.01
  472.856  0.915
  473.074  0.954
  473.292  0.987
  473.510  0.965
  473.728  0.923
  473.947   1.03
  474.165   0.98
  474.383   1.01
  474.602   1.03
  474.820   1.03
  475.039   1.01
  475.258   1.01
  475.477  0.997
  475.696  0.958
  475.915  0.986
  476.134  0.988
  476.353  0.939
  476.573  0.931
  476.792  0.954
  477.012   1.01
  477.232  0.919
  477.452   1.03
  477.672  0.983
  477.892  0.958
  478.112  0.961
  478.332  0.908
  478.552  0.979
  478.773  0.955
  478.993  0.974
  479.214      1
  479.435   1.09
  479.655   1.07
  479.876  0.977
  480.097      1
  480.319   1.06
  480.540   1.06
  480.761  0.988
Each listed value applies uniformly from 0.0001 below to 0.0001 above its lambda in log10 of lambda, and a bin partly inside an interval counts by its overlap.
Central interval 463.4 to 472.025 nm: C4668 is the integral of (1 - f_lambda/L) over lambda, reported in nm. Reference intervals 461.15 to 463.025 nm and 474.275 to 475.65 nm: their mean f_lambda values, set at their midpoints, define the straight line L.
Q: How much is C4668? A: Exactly 0.38 nm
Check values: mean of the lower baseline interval 1.02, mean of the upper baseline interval 1.01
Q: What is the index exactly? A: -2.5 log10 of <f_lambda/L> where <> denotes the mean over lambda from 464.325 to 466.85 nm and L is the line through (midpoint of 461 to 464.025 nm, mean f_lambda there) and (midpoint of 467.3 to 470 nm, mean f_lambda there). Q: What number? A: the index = 0.03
